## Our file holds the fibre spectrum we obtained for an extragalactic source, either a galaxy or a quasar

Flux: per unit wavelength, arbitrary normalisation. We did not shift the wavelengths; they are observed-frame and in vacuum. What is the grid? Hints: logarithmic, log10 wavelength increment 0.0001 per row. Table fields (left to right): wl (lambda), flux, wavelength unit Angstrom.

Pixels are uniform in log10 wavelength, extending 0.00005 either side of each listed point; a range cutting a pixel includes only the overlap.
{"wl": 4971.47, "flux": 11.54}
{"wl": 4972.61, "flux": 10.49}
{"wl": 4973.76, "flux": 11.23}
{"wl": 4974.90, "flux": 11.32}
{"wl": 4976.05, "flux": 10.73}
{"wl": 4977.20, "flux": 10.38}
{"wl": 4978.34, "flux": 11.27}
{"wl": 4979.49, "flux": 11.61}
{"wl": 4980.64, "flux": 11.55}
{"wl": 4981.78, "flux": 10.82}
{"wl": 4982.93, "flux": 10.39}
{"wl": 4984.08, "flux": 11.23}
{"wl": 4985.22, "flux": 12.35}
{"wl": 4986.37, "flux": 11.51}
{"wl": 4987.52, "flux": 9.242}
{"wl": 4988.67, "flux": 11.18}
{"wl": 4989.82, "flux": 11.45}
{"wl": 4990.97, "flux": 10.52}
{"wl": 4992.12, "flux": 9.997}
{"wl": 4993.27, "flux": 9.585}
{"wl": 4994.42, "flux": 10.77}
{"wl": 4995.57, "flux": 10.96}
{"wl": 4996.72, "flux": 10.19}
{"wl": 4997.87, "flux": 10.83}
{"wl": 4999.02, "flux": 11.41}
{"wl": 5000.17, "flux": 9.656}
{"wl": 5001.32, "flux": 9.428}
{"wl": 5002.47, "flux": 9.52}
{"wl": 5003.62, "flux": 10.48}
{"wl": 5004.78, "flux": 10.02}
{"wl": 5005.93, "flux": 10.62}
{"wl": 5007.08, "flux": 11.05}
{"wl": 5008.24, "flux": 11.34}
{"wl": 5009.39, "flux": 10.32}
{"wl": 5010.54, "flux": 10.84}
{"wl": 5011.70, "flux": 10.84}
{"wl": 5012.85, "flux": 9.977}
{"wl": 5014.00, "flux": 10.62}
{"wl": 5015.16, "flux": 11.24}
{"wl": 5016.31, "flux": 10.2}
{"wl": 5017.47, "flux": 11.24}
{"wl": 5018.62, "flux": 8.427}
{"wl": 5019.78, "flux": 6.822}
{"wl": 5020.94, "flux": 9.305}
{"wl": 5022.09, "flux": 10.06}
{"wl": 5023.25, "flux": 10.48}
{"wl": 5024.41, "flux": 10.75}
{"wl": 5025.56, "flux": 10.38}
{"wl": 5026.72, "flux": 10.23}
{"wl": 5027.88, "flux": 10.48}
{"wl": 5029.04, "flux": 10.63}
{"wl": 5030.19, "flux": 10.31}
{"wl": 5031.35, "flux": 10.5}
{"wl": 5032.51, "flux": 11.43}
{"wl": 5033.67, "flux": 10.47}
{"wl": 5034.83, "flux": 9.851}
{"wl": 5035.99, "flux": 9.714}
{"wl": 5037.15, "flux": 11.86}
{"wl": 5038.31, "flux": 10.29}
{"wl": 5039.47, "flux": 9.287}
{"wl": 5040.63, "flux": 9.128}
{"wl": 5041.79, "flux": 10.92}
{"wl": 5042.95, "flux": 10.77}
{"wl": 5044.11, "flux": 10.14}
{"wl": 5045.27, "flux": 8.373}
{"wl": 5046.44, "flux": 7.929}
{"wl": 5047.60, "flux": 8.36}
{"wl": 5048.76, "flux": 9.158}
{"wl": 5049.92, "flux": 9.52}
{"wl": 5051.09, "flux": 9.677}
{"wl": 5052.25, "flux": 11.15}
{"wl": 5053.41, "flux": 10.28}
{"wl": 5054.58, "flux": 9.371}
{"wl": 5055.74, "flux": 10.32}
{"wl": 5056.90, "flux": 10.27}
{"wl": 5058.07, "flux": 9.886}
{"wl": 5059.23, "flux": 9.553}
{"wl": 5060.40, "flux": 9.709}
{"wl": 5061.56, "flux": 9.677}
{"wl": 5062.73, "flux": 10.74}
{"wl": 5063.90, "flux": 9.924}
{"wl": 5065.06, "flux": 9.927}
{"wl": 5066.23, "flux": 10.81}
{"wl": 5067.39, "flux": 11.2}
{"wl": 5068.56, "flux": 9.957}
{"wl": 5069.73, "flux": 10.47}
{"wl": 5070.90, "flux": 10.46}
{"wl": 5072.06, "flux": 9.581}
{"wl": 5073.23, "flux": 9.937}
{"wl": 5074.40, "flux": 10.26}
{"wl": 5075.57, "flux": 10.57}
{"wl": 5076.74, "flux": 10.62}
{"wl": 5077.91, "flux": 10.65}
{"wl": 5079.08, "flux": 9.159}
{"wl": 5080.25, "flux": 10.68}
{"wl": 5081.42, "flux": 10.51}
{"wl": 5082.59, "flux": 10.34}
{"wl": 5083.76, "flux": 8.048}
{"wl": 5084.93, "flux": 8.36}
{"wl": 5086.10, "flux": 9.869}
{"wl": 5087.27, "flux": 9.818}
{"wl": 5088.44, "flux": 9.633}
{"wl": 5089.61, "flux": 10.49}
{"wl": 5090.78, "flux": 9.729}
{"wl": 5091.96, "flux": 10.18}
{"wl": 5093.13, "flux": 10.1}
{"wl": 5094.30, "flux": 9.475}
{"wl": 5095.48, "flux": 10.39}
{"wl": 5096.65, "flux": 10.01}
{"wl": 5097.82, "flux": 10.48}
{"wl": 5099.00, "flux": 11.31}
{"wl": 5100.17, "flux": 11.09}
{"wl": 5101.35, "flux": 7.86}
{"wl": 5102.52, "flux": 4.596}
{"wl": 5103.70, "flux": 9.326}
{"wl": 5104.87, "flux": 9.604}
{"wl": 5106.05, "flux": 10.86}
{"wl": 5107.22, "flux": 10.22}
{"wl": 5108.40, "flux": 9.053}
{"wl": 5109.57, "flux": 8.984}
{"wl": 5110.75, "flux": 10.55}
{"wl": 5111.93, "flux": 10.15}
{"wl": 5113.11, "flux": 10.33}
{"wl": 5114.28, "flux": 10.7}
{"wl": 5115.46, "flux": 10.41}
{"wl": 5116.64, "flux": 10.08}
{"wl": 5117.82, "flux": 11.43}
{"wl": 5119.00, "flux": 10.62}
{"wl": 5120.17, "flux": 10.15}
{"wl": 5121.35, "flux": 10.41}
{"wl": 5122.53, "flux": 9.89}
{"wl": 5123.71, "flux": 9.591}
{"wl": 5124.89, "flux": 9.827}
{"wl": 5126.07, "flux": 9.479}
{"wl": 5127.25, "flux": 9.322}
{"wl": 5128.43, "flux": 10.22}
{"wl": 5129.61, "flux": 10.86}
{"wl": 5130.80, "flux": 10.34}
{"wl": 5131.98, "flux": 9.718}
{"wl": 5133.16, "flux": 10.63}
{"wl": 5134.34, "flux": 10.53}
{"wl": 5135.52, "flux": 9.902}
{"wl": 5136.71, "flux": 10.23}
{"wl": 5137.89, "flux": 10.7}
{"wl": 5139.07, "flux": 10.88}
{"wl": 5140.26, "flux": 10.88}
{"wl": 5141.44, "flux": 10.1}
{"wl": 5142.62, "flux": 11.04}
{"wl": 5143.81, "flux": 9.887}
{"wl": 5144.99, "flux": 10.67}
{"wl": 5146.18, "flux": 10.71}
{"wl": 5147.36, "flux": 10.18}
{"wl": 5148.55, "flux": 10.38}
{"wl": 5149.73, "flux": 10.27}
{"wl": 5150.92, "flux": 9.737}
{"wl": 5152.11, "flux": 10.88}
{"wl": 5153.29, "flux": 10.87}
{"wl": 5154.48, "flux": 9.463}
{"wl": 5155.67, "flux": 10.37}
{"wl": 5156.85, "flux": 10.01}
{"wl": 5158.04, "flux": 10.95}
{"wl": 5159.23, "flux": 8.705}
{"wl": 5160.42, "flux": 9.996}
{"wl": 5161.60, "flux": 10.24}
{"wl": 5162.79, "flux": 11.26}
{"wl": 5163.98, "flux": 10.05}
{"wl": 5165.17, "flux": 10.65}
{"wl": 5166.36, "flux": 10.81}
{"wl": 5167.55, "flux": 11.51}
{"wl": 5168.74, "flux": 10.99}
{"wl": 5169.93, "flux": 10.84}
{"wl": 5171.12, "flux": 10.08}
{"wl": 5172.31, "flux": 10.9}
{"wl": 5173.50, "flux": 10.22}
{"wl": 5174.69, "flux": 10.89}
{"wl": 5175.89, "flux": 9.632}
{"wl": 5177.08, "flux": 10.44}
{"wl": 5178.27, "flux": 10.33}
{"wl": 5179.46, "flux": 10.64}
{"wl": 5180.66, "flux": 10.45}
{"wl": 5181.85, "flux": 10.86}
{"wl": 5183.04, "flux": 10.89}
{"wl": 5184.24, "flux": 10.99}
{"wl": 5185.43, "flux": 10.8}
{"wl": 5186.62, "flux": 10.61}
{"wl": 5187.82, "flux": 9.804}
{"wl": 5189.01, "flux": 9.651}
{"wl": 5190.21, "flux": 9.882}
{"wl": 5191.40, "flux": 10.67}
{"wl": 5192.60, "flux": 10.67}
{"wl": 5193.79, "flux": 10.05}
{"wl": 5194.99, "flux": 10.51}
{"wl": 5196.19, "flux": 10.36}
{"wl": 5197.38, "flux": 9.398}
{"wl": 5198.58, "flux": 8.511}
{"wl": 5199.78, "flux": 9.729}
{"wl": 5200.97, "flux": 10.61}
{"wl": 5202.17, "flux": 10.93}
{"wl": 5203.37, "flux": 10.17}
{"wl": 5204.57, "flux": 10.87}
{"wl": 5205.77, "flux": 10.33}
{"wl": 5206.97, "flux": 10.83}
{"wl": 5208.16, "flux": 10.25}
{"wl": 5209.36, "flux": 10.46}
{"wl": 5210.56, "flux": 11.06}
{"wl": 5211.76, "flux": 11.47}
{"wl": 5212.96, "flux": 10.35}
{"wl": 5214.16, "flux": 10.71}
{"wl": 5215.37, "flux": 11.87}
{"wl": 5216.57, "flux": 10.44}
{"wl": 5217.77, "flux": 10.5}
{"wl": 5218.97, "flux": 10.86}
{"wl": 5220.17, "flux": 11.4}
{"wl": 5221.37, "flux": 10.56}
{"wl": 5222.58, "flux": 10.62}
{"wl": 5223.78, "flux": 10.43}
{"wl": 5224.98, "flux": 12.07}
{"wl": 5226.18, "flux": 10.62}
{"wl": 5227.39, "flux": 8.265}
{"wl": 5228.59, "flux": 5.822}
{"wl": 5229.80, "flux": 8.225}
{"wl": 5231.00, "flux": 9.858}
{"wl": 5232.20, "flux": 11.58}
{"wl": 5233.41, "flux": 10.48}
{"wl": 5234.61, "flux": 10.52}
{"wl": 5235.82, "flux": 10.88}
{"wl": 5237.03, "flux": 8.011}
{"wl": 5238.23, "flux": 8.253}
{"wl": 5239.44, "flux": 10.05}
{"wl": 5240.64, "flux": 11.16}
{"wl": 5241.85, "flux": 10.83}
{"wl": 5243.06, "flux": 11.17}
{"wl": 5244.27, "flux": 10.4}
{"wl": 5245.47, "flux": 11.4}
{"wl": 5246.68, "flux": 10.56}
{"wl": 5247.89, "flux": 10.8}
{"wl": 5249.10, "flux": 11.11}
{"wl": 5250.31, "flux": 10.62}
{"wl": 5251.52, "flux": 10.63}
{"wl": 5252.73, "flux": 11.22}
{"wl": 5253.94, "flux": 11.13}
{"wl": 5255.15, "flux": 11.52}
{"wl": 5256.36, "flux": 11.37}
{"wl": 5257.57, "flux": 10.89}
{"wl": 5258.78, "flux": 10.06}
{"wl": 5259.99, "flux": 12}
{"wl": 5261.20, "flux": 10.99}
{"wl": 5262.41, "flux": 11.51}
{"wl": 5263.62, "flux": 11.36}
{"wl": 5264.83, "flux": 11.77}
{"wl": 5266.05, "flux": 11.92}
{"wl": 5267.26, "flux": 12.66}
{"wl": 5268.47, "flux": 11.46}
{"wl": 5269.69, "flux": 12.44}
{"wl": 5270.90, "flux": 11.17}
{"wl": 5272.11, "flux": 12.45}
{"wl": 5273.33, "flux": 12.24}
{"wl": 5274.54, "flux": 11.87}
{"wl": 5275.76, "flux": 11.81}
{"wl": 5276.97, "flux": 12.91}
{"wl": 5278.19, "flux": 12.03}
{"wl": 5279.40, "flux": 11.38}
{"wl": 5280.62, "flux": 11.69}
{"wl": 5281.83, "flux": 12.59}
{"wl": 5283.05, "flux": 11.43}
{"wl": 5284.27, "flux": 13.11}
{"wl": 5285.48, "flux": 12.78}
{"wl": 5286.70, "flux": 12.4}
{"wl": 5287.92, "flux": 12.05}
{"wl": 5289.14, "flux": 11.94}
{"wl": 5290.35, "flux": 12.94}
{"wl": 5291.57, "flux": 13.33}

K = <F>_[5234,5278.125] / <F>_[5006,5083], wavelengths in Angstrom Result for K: 1.10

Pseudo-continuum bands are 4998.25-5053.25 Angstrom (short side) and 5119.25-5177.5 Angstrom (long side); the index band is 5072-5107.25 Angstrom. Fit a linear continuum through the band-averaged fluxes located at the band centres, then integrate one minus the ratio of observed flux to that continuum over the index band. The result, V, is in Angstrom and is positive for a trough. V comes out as 1.5 Angstrom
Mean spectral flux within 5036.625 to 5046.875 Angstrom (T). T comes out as 9.87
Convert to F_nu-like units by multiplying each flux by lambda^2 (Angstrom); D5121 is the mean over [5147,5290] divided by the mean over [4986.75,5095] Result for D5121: 1.14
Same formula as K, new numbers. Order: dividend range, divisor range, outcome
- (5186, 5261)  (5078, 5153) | 1.04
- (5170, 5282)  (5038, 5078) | 1.08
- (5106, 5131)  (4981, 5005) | 0.96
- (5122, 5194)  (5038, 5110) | 1.05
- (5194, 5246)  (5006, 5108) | 1.03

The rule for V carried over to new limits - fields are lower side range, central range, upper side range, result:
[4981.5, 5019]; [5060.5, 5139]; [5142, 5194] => 3.5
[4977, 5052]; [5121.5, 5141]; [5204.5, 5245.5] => 0.3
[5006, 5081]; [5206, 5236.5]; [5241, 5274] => 2.0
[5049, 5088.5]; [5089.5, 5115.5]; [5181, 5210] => 0.8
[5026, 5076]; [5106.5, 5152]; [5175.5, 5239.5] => -0.4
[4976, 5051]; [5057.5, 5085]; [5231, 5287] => 1.2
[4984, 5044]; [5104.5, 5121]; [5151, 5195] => 0.3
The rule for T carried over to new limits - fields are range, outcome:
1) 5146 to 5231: 10.4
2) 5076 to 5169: 10.1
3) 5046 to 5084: 9.99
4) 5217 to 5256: 10.4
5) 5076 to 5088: 9.81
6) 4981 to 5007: 10.6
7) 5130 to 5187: 10.5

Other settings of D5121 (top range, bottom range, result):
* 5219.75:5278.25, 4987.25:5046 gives 1.16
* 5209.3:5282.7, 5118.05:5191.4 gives 1.09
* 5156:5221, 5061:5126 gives 1.09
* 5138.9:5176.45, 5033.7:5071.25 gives 1.09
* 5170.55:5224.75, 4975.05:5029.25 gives 1.08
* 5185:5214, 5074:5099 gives 1.08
